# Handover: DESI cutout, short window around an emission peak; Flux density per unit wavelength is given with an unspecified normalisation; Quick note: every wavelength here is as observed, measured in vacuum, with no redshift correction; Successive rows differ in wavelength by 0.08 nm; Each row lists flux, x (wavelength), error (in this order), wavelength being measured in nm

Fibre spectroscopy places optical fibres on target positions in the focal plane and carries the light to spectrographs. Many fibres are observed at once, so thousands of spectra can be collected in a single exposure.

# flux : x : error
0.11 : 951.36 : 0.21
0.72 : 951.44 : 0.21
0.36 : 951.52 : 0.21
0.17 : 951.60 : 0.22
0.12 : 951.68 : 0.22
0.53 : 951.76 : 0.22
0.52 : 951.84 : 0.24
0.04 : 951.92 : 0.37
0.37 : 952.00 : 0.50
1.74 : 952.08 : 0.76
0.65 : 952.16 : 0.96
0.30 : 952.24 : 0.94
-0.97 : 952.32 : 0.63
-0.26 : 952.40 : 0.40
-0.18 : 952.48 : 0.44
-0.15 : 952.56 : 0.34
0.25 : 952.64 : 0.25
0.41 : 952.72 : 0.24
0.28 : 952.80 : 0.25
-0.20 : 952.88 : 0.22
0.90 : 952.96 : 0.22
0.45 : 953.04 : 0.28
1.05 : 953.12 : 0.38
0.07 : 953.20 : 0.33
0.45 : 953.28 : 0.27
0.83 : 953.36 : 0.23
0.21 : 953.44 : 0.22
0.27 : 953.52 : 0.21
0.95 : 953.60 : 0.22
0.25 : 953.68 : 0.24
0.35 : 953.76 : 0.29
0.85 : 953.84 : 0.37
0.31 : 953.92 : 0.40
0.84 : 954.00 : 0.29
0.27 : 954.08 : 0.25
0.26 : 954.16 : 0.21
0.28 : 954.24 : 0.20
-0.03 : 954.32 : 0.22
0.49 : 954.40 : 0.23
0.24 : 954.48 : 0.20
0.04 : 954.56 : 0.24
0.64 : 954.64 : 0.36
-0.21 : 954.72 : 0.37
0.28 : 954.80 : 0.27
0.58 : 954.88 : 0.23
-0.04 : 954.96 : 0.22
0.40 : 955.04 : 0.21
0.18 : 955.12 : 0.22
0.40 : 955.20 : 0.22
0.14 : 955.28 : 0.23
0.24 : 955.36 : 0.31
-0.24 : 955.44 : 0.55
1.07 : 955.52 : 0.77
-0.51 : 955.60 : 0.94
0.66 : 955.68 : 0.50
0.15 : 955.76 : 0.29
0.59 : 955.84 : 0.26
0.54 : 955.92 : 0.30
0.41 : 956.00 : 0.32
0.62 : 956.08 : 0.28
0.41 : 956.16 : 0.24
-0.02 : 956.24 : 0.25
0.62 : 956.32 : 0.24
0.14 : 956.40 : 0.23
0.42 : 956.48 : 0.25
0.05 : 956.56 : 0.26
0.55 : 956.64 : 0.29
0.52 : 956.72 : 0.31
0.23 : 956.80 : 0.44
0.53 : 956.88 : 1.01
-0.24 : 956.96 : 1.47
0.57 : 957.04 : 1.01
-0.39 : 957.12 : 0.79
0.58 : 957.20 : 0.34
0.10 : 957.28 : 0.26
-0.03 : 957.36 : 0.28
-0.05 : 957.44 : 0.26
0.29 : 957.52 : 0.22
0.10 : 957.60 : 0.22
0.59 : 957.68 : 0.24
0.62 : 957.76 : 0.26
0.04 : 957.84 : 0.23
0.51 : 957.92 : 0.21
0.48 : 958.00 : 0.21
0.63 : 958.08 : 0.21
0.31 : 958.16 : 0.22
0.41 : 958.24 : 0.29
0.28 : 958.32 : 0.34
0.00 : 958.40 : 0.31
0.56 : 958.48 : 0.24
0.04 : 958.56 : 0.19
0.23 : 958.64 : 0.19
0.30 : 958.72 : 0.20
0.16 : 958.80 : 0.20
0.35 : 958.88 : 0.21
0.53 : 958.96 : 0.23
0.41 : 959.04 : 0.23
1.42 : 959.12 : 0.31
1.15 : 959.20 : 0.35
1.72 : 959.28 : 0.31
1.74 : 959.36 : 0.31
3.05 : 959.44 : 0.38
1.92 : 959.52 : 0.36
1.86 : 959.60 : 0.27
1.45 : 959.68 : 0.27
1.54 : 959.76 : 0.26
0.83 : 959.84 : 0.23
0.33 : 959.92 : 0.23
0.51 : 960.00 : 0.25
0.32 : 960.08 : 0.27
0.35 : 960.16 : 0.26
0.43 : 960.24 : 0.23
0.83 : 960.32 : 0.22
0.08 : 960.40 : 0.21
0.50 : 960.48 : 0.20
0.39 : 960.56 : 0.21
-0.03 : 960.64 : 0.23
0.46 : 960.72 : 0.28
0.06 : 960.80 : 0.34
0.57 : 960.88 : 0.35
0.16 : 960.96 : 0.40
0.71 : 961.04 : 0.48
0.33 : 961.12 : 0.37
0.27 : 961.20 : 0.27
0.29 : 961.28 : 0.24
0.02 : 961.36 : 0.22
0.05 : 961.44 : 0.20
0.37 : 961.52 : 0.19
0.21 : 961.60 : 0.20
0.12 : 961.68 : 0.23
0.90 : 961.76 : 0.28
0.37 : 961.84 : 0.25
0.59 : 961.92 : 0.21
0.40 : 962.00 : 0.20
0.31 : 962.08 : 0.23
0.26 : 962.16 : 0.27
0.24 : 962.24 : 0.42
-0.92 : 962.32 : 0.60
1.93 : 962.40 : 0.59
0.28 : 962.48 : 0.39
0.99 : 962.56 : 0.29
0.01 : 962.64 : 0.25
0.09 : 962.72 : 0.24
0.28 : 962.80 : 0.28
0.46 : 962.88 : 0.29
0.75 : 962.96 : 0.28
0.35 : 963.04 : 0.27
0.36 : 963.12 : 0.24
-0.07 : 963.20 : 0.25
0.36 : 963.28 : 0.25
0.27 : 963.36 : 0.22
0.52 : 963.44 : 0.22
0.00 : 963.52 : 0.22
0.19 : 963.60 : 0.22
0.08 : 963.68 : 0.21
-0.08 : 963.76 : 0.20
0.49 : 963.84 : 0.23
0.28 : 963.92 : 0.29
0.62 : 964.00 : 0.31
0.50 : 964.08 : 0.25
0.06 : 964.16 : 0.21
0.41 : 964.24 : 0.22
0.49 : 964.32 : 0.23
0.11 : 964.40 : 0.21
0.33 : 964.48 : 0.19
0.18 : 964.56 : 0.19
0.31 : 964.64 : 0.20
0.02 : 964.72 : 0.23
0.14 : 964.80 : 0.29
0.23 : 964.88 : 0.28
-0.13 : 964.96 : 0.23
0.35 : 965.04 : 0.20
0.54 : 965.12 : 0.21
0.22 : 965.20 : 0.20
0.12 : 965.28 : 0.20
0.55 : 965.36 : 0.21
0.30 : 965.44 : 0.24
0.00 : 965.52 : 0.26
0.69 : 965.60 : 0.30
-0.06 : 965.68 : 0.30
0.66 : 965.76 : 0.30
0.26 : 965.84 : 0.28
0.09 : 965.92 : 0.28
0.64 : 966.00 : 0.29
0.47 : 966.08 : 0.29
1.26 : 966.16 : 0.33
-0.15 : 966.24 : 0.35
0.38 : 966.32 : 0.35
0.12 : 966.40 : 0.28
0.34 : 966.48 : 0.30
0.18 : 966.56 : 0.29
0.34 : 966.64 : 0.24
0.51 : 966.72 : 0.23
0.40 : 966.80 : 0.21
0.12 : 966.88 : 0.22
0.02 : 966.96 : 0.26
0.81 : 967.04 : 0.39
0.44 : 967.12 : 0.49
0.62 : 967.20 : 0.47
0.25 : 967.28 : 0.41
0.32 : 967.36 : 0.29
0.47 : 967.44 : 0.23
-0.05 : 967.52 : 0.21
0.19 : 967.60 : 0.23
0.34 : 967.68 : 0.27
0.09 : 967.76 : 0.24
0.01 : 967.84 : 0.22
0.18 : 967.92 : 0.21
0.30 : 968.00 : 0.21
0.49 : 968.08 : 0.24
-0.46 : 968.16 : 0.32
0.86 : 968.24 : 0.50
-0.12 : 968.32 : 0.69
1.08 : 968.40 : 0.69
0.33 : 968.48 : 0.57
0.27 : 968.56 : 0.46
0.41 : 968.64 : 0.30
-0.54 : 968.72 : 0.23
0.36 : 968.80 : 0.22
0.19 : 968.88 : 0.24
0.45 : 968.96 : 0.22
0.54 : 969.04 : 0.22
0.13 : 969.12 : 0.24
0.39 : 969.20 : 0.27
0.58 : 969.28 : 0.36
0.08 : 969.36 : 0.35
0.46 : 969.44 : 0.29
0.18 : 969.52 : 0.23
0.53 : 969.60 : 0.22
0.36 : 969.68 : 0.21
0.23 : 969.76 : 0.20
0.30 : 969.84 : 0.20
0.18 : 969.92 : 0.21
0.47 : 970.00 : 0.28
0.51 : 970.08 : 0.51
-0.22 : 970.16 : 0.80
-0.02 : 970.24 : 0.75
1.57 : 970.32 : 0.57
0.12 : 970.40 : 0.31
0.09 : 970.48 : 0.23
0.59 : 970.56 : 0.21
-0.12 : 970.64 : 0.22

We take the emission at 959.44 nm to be [O III]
